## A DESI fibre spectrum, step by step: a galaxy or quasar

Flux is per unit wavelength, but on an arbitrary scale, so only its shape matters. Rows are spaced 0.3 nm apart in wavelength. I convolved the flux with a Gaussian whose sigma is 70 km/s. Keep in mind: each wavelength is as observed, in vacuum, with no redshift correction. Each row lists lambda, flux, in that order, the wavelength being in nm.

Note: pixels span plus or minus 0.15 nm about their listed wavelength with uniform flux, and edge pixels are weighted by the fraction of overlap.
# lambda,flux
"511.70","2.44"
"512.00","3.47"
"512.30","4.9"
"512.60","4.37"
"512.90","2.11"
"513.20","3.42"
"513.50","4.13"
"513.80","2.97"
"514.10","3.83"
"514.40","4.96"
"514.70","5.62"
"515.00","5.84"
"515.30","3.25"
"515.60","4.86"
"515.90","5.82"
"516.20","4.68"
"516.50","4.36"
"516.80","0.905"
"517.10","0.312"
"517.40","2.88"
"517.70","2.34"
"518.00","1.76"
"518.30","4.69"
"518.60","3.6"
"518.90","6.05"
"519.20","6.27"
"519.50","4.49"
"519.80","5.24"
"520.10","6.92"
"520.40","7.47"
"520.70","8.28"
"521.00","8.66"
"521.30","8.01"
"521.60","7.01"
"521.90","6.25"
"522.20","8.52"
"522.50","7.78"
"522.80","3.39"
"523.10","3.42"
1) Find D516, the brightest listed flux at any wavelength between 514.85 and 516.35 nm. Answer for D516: 5.84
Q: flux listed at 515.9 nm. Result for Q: 5.82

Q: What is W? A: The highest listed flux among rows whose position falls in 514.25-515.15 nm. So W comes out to 5.84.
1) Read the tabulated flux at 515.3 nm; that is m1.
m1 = 3.25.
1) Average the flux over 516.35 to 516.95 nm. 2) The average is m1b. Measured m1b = 2.63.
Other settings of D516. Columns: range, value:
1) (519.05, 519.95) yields 6.27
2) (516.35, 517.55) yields 4.36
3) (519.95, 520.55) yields 7.47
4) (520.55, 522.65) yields 8.66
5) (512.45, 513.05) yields 4.37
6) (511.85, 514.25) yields 4.9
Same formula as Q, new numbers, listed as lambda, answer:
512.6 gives 4.37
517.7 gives 2.34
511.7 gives 2.44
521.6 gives 7.01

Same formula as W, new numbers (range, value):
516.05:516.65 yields 4.68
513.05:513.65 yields 4.13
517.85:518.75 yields 4.69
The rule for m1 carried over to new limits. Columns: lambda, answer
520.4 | 7.47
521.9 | 6.25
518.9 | 6.05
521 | 8.66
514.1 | 3.83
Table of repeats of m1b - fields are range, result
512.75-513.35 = 2.76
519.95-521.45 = 7.87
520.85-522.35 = 7.69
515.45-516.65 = 4.93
